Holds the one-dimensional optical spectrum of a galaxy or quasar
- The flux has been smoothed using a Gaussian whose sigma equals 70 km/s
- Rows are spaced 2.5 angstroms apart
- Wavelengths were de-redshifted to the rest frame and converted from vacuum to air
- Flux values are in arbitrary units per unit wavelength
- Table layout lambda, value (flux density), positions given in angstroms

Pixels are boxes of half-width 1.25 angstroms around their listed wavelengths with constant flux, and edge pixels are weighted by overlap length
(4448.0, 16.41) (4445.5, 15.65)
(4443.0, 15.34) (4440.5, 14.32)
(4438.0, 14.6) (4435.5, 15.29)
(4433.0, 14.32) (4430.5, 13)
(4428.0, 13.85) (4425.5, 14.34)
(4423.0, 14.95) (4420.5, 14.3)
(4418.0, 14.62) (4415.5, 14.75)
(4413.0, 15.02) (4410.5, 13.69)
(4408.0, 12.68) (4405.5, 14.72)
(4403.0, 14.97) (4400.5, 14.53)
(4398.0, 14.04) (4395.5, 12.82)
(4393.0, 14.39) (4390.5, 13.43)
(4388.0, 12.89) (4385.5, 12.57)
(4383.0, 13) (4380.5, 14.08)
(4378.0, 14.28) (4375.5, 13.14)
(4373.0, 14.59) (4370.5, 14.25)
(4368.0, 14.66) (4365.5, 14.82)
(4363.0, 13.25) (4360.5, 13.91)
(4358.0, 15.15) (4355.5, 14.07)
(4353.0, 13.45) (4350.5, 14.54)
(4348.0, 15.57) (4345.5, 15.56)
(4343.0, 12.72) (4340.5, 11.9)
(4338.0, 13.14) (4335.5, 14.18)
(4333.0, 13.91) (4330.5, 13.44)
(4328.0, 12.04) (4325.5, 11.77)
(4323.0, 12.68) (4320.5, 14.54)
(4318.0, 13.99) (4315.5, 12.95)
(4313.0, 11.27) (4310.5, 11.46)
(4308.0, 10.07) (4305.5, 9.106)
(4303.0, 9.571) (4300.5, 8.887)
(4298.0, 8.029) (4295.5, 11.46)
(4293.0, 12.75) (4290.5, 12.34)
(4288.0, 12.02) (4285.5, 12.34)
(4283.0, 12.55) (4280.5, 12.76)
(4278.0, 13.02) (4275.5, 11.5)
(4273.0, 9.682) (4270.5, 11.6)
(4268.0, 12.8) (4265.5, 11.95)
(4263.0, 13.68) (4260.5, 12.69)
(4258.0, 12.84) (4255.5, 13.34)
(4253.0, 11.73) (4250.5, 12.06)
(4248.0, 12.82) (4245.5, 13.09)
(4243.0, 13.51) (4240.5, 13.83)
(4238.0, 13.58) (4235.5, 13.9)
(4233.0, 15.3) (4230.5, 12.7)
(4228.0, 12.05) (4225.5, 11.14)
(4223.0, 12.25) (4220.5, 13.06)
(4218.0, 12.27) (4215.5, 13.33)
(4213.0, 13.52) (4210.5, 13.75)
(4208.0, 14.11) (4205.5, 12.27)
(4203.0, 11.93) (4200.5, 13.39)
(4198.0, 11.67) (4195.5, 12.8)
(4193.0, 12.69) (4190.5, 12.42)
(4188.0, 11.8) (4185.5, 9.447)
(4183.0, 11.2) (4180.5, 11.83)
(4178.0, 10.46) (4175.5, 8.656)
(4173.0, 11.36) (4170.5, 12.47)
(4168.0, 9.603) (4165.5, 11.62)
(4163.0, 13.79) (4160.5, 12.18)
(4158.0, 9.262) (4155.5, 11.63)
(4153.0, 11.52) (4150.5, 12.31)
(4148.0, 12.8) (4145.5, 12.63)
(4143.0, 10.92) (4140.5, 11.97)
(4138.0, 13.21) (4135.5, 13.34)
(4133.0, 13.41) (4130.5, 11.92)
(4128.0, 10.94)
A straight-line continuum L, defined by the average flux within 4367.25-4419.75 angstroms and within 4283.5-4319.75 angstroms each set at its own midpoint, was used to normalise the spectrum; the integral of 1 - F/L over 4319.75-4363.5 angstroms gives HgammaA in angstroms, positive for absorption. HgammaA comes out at -4.3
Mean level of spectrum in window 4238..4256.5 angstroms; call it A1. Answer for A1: 13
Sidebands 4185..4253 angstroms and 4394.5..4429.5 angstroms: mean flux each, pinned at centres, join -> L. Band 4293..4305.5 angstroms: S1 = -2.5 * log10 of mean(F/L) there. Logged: 0.34 mag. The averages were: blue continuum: 12.8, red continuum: 14.2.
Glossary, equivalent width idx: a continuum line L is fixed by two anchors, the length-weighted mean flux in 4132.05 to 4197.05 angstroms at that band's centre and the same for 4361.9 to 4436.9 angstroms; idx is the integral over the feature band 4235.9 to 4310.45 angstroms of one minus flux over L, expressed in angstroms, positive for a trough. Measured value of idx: 4.9 angstroms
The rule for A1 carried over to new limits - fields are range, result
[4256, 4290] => 12.3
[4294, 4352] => 12.3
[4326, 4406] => 13.8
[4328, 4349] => 13.7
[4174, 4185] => 10.5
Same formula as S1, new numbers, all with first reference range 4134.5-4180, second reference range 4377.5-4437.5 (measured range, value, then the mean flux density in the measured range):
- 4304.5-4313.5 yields 0.24 mag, 10.4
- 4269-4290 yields 0.07 mag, 12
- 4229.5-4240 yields -0.13 mag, 13.9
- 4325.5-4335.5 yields 0.02 mag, 13.1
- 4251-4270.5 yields 0.00 mag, 12.6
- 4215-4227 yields -0.01 mag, 12.3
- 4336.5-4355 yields -0.03 mag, 13.9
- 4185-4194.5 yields 0.02 mag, 11.8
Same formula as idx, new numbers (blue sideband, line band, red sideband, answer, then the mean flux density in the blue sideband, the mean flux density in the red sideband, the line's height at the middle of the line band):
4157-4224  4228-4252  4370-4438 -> -1.7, 12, 14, 12.5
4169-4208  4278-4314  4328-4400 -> 5.2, 11.7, 13.8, 13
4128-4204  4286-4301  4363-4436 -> 2.2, 11.8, 14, 13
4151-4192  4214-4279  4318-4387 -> -2.2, 11.2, 13.7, 12.3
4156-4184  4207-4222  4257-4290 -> -2.2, 11.1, 12.3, 11.6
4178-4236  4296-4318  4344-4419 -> 4.9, 12.5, 14.1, 13.4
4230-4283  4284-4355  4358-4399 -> 5.1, 12.8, 13.8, 13.3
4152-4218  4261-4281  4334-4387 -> 1.2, 11.9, 13.9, 12.9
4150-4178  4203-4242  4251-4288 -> -4.2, 11.2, 12.3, 11.8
